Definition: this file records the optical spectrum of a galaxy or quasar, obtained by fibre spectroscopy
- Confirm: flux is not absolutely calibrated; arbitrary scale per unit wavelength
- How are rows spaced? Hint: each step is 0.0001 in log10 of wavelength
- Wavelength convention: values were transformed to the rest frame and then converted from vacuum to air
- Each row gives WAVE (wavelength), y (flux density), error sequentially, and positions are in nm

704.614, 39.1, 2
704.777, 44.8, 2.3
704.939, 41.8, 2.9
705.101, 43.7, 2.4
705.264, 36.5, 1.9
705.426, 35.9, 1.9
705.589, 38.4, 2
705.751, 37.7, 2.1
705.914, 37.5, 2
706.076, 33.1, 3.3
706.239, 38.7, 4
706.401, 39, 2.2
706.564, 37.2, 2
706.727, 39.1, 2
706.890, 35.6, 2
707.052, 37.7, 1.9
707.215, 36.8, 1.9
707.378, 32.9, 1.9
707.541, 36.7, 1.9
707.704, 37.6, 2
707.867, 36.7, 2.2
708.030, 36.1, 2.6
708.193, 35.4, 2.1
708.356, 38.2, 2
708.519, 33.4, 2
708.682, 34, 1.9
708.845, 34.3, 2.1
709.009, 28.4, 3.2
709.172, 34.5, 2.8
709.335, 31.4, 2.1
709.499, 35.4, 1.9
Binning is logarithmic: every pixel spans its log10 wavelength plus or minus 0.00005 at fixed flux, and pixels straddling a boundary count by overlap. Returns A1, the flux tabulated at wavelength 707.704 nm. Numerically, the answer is 37.6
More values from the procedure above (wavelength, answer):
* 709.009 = 28.4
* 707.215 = 36.8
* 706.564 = 37.2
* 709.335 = 31.4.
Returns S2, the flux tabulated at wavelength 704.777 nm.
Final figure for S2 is 44.8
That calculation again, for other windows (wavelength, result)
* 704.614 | 39.1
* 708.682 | 34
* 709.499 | 35.4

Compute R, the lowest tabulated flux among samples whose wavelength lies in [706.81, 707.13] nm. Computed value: 35.6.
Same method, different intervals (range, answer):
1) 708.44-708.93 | 33.4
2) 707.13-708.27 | 32.9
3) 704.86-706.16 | 33.1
